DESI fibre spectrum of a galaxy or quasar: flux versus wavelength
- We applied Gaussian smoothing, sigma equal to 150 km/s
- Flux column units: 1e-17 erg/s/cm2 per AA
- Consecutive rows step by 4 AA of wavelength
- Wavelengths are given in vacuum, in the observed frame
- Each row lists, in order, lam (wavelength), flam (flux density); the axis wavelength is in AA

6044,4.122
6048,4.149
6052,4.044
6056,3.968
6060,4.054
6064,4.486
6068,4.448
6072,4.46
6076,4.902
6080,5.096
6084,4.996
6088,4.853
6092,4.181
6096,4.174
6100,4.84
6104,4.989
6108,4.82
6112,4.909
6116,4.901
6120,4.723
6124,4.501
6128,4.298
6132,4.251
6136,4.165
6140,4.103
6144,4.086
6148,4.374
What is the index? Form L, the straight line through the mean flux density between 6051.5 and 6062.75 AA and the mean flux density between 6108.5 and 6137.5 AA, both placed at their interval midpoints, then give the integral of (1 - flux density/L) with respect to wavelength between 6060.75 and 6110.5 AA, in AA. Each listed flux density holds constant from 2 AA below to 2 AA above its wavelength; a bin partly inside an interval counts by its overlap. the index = -4.72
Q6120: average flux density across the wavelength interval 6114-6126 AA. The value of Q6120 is 4.71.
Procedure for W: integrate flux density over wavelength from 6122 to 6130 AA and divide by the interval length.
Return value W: 4.4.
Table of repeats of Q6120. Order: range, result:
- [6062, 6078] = 4.57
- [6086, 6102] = 4.51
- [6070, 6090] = 4.86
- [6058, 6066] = 4.27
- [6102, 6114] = 4.91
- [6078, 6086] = 5.05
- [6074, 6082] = 5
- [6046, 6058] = 4.05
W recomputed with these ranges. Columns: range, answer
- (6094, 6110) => 4.71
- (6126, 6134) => 4.27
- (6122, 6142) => 4.26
